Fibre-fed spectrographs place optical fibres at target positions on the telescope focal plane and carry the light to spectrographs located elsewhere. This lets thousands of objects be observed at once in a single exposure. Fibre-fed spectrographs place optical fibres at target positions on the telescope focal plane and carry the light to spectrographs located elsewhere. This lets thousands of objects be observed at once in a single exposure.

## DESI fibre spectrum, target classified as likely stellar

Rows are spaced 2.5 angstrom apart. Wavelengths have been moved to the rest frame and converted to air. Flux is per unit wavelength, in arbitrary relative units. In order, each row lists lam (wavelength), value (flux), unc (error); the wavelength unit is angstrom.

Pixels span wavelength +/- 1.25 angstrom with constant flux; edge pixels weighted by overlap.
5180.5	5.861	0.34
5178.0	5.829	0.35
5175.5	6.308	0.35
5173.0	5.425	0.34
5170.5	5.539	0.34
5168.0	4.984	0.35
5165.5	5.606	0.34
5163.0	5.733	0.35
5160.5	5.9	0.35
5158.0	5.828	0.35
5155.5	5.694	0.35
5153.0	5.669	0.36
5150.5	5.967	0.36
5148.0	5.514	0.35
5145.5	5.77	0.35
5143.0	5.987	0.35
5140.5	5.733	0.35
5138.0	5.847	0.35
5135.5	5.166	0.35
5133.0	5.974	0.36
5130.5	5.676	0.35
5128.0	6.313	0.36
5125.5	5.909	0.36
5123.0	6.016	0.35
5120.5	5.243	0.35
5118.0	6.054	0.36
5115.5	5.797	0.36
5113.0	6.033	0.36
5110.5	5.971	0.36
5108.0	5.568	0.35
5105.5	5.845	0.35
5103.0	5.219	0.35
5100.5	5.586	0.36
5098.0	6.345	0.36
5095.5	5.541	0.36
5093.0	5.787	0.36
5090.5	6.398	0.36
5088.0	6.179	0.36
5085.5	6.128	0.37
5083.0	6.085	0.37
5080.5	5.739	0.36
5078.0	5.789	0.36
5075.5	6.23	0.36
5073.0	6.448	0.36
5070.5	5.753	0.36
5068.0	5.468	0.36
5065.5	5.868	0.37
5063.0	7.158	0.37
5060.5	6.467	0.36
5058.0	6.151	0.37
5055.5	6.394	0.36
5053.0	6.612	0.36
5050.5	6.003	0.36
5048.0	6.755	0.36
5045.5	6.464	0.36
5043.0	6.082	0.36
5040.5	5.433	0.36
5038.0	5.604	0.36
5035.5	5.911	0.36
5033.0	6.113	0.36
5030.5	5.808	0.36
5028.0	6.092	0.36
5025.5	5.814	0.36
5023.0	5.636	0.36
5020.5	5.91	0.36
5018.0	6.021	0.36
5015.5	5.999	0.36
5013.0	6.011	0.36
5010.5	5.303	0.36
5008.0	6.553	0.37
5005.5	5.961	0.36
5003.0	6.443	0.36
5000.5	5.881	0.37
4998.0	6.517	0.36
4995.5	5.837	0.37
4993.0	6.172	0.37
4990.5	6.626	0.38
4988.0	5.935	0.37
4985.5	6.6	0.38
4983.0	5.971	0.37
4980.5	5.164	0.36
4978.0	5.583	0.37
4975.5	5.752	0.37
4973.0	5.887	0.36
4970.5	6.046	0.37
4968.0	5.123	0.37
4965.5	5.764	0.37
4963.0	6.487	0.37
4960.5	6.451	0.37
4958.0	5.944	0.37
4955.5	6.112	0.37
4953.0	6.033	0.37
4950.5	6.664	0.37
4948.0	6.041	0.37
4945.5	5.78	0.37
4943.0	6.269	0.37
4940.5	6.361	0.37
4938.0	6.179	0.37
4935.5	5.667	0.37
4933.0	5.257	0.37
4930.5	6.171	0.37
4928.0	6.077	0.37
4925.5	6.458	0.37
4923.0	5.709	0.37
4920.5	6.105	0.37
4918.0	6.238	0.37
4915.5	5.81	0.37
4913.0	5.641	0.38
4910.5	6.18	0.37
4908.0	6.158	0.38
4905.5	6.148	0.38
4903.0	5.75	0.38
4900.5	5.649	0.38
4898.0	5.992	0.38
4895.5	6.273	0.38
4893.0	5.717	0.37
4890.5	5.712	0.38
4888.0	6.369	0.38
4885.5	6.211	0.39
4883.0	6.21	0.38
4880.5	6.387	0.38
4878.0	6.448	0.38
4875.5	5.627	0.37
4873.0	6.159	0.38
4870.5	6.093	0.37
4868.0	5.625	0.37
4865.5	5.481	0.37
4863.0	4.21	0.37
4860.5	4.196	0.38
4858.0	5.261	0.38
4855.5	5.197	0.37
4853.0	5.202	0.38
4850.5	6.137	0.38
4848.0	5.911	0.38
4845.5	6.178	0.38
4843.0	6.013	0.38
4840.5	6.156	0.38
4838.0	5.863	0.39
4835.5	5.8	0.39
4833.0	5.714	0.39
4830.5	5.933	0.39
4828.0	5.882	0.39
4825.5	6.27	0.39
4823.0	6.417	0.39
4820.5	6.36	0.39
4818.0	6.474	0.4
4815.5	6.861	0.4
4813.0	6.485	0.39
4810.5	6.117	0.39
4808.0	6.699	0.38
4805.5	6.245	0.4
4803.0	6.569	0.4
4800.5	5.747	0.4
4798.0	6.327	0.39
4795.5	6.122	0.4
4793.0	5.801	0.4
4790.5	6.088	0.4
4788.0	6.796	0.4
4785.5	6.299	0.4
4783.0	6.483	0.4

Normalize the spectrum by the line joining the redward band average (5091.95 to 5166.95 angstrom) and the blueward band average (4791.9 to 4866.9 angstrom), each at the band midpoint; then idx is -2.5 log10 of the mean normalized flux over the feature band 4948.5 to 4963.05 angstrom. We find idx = -0.071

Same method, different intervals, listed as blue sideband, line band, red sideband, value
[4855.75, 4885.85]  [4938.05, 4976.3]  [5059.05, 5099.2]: -0.044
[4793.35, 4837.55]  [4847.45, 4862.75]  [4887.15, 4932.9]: 0.174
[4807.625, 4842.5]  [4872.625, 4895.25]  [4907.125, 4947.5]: -0.002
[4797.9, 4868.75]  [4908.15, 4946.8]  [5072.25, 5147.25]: -0.019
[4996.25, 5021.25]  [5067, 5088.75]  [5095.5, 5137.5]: -0.018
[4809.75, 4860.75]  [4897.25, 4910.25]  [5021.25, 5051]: 0.001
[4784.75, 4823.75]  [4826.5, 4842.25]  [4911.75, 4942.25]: 0.062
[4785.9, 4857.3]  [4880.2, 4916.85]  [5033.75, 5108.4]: 0.016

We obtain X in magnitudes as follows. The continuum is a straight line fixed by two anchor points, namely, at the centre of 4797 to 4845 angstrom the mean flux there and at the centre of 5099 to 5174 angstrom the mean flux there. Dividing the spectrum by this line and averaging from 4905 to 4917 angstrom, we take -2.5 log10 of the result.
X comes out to 0.02 mag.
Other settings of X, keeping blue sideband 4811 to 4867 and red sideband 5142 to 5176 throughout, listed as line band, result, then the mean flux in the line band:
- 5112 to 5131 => -0.03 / 5.89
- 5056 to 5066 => -0.13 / 6.45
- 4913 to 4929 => -0.04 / 6.03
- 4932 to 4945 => -0.03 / 5.95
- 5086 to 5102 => -0.05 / 5.97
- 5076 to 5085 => -0.04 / 5.92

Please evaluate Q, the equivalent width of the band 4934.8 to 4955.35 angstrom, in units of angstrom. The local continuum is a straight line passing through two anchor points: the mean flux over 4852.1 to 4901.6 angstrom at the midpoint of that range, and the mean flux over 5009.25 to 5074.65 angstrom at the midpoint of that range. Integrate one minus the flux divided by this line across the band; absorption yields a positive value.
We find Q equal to -1.0 angstrom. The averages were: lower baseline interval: 5.7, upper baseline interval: 6.05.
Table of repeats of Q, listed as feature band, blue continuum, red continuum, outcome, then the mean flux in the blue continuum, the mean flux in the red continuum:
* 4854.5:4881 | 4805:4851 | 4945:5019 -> 2.8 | 6.18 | 6.02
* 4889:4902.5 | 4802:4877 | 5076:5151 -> 0.0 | 5.9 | 5.84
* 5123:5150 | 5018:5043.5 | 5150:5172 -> -0.6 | 5.84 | 5.64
